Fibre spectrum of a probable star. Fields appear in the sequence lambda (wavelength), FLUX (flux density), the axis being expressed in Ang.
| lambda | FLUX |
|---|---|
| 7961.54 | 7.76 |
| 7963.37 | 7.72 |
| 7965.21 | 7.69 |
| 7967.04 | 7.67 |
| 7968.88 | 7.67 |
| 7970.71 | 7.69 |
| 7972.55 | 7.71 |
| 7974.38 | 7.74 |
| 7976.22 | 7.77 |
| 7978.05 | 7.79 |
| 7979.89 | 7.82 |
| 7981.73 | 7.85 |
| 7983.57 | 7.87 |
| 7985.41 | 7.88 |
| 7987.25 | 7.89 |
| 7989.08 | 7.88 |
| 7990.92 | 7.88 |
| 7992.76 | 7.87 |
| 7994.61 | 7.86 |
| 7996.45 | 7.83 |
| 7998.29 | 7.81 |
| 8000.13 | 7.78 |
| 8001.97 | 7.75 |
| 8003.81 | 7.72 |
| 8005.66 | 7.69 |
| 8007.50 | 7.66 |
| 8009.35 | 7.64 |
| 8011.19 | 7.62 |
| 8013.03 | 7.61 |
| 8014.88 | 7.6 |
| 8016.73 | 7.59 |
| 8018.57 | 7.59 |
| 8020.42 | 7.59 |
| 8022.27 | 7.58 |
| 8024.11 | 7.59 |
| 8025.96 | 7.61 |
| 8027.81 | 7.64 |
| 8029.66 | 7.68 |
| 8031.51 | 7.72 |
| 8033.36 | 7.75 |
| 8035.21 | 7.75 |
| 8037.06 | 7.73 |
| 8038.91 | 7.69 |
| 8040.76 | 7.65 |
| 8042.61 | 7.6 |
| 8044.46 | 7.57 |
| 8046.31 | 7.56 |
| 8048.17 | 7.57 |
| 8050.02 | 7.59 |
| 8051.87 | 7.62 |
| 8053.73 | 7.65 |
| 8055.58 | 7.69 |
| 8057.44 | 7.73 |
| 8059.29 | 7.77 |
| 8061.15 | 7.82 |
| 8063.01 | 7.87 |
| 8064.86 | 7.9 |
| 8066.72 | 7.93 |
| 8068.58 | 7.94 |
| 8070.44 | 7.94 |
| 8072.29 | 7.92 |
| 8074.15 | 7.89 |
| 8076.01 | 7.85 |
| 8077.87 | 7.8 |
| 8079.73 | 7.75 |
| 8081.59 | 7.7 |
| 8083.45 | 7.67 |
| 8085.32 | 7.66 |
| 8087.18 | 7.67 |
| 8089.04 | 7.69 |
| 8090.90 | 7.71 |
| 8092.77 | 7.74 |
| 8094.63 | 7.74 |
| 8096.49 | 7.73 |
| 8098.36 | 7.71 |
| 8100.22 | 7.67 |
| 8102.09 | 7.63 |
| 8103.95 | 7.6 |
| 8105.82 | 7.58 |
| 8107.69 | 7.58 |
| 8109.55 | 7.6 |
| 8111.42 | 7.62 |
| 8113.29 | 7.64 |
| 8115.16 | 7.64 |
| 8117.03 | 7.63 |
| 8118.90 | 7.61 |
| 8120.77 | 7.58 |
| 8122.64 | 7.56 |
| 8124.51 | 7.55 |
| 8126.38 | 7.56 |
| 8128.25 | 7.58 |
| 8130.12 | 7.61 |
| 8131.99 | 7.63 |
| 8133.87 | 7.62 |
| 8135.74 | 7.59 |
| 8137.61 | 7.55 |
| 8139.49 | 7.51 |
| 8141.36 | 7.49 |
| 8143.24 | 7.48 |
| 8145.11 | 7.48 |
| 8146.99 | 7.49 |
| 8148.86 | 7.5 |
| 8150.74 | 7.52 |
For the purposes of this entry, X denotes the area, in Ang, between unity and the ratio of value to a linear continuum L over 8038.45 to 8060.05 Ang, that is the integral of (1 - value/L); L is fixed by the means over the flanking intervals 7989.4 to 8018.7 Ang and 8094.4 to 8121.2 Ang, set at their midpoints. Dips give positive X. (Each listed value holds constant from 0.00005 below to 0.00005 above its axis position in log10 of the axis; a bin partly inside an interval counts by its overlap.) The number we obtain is 0.1 Ang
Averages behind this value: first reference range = 7.72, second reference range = 7.63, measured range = 7.64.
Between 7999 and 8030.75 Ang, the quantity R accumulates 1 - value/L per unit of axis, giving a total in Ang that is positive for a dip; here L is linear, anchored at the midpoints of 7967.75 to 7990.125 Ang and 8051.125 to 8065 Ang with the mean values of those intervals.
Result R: 0.5 Ang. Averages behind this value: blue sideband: 7.8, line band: 7.64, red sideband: 7.75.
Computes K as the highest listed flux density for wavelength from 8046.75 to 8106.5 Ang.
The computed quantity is 7.94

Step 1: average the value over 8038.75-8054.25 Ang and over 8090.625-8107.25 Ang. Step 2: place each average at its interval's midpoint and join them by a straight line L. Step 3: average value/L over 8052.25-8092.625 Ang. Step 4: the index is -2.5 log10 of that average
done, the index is -0.02 mag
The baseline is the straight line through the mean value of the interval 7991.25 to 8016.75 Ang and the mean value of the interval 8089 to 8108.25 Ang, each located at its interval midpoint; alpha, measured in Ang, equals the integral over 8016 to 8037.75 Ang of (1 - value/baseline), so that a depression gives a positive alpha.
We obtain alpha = 0.2 Ang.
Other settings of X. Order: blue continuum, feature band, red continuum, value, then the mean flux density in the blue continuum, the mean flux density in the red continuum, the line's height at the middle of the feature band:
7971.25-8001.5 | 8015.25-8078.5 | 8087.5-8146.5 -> 0.1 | 7.82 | 7.61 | 7.72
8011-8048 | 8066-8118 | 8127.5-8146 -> -0.9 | 7.63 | 7.55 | 7.59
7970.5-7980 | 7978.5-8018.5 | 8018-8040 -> -0.3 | 7.75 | 7.66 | 7.71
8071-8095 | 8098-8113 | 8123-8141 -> 0.1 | 7.76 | 7.58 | 7.67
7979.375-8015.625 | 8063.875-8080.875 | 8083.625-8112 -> -0.4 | 7.78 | 7.66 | 7.69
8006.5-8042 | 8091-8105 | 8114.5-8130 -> -0.2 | 7.65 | 7.59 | 7.6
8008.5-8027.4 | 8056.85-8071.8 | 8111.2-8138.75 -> -0.5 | 7.6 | 7.6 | 7.6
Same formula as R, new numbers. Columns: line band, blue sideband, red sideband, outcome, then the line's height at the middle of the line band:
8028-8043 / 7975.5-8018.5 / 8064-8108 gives 0.1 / 7.76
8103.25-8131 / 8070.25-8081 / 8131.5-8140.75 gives 0.2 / 7.66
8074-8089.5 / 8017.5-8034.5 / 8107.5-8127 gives -0.2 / 7.61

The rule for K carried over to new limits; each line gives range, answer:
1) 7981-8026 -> 7.89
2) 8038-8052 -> 7.69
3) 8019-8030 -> 7.68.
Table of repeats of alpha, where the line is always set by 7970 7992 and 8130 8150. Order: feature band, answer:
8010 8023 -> 0.26 Ang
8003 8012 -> 0.12 Ang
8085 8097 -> -0.13 Ang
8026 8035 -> 0.04 Ang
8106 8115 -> -0.02 Ang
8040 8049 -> 0.14 Ang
